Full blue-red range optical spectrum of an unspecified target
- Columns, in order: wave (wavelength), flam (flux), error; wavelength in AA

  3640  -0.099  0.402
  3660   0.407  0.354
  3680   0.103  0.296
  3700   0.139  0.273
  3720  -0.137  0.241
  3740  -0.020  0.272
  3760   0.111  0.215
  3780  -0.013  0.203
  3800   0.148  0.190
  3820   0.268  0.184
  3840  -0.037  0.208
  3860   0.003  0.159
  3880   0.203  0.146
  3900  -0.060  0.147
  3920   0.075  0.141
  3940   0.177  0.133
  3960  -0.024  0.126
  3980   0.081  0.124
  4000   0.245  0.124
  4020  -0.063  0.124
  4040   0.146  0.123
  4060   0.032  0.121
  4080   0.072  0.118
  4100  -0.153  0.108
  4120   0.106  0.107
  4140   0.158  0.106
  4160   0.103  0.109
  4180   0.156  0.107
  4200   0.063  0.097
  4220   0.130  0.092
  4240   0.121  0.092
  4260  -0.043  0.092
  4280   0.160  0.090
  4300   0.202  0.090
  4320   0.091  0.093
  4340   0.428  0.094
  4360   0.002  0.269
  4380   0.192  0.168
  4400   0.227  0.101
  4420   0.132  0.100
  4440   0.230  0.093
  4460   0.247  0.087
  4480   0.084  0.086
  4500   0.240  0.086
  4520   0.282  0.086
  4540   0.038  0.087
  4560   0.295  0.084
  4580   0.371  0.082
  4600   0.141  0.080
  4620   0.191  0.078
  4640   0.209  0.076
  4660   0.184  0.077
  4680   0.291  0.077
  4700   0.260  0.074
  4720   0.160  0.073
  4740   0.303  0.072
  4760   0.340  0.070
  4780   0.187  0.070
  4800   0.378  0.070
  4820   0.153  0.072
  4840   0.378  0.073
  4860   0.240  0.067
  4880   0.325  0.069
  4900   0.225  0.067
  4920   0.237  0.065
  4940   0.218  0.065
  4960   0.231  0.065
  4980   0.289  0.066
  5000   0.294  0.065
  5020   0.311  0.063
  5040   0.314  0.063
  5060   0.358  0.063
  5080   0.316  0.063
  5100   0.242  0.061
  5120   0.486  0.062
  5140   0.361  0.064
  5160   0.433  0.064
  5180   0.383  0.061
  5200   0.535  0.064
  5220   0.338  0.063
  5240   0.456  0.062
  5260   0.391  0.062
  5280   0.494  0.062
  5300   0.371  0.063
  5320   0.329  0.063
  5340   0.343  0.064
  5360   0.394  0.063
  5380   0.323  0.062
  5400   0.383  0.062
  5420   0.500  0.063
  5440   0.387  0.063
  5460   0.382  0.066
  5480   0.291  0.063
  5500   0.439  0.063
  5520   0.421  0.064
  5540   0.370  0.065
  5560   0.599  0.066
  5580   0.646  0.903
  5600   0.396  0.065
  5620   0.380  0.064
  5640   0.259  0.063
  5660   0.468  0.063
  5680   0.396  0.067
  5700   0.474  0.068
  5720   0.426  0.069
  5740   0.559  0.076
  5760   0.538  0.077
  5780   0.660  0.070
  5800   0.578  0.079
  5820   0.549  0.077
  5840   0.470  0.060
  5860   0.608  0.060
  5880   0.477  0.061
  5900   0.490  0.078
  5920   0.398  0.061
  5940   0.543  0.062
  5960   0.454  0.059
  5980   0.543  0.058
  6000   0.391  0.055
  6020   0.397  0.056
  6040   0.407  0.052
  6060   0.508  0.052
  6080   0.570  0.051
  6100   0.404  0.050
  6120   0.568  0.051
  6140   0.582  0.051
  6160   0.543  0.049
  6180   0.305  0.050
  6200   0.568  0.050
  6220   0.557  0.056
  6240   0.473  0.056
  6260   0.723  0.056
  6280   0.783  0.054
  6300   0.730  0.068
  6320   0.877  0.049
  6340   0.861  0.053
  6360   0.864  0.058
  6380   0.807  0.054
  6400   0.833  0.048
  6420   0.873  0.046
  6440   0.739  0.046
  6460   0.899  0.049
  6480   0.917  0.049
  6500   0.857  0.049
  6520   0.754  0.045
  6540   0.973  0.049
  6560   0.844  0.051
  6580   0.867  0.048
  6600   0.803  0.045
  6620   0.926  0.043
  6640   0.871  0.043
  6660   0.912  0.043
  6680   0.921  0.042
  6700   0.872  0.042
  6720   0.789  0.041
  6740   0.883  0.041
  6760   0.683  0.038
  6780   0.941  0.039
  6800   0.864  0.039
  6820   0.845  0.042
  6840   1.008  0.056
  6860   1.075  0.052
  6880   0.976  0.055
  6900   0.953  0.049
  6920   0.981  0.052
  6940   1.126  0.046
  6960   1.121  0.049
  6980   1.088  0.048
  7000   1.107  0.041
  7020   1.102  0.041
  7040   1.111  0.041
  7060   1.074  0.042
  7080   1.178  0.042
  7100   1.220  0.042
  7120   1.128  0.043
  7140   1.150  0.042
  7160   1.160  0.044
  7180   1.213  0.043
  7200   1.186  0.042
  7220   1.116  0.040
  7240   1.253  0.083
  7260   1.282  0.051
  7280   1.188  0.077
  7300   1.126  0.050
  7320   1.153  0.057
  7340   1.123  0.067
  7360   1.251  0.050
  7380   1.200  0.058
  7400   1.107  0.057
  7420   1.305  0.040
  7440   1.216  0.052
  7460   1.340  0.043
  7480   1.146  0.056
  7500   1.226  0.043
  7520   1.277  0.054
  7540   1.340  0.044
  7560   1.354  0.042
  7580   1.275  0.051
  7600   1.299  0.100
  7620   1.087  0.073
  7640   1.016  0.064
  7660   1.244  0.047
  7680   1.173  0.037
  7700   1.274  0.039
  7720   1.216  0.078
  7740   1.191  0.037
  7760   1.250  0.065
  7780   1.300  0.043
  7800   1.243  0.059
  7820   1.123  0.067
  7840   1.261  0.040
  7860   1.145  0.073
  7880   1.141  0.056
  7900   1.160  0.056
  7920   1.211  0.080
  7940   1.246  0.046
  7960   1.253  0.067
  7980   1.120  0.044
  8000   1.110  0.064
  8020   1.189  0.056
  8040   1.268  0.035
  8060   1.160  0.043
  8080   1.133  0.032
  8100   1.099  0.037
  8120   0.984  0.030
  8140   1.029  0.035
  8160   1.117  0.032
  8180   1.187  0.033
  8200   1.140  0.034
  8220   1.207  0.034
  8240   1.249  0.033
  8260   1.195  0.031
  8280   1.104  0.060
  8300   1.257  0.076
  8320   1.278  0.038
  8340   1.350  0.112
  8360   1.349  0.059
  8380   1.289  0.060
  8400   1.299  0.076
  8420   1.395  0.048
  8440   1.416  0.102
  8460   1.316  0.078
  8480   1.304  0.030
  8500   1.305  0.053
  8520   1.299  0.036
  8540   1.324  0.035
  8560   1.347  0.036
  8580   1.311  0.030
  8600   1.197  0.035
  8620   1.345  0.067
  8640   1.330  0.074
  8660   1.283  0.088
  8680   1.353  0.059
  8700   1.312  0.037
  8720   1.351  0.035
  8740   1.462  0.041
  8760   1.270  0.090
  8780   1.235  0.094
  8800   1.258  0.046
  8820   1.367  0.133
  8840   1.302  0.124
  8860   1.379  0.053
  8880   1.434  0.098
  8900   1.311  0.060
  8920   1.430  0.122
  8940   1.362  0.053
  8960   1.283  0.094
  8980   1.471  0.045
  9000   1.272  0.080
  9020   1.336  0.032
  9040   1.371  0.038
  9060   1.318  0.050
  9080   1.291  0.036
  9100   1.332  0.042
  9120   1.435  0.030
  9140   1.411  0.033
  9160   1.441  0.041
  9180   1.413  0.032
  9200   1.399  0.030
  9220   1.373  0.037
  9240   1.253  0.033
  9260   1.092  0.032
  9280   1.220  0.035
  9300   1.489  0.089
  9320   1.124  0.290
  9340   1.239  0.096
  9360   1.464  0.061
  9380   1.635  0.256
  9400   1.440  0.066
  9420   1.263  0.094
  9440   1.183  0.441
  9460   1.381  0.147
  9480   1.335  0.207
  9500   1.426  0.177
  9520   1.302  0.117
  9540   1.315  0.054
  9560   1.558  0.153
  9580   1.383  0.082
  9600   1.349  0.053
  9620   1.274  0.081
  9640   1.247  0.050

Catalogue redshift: 0.57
